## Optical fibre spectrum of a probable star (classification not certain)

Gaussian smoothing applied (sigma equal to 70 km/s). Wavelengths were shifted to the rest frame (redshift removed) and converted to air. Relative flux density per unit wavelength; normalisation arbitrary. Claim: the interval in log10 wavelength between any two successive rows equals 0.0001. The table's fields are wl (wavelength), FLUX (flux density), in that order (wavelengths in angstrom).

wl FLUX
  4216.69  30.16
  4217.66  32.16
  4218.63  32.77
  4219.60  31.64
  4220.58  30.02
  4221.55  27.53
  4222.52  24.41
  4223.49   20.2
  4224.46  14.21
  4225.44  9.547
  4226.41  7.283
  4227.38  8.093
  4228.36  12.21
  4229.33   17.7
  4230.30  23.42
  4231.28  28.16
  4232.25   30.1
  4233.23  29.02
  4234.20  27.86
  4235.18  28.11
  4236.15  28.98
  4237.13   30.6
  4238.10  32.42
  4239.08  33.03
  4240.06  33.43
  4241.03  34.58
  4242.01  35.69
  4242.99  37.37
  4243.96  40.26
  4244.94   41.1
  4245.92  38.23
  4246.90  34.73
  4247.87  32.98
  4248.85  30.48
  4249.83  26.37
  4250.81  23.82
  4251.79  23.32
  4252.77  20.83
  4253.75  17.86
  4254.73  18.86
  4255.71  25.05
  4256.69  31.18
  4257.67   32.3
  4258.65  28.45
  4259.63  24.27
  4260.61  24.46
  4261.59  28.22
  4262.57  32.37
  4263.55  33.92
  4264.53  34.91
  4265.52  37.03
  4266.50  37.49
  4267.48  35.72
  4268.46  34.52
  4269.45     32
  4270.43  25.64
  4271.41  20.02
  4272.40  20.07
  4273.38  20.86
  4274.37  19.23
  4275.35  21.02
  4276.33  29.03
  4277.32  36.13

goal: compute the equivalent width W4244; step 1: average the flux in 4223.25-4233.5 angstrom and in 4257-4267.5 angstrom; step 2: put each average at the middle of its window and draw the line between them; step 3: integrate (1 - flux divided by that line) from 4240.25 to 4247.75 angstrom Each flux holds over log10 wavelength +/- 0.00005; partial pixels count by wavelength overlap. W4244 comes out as -3.99 angstrom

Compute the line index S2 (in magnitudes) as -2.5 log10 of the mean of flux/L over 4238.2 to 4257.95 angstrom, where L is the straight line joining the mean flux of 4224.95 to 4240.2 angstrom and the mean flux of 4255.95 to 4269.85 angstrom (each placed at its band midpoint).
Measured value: -0.12 mag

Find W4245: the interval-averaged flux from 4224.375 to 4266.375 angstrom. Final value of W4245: 27.7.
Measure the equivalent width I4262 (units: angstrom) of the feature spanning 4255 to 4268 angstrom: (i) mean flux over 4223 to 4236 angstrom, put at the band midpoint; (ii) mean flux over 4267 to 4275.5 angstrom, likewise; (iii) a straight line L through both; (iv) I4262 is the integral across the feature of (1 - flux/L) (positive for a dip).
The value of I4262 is -3.6 angstrom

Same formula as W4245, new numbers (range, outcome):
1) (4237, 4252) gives 33.3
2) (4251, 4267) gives 28.1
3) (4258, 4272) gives 30.6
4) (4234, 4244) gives 32.8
